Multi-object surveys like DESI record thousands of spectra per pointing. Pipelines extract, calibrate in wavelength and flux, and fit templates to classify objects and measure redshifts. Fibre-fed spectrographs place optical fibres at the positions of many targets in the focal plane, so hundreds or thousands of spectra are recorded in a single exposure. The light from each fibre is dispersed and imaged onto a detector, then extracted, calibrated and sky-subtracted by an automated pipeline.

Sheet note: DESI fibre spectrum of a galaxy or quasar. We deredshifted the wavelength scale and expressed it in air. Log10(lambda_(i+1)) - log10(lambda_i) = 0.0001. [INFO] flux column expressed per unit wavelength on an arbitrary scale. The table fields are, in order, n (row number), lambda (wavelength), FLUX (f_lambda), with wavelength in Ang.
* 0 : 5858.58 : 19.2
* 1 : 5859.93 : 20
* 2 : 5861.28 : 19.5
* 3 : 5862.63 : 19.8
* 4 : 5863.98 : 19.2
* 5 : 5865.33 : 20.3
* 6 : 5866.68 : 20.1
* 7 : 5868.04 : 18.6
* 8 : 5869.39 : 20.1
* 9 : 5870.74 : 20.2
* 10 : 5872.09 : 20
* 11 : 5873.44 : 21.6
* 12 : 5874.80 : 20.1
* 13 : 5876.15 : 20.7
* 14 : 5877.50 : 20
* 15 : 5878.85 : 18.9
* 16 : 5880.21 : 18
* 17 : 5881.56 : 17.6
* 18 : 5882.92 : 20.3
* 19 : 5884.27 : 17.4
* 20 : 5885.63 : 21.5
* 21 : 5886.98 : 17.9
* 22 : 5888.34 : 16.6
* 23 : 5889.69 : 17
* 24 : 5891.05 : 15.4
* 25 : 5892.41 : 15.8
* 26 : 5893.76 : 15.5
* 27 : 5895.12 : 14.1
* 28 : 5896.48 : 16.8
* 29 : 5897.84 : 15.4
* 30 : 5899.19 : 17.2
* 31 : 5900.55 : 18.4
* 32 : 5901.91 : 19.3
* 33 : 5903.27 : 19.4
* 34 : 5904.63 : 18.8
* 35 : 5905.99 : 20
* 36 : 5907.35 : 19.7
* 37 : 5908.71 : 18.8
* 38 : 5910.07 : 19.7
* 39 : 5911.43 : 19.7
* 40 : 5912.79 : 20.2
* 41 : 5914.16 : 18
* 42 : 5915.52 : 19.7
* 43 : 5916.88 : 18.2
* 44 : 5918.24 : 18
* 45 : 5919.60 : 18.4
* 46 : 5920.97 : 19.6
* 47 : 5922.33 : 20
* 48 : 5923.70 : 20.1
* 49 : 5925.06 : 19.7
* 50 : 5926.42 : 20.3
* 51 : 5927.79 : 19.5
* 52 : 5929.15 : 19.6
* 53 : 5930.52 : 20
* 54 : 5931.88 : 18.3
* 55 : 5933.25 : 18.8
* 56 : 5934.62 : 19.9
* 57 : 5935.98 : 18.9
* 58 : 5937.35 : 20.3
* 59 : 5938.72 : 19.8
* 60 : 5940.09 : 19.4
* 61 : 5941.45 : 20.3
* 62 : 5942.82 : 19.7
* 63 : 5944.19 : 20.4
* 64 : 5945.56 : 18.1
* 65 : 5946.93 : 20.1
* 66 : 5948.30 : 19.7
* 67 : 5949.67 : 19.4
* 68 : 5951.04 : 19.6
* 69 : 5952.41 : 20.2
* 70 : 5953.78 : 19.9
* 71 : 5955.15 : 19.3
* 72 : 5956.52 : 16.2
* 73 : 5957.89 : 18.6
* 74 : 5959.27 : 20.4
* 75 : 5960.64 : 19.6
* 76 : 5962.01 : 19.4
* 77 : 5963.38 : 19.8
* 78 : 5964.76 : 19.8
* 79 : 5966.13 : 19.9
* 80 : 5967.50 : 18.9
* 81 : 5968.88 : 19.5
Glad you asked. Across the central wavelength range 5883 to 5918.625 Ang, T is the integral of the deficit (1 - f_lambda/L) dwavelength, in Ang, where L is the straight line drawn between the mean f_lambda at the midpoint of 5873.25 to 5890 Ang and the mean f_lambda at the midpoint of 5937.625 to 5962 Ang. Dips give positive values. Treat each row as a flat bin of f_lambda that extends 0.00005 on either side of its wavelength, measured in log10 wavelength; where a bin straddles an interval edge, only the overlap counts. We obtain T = 2.0 Ang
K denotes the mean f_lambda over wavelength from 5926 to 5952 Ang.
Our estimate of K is 19.6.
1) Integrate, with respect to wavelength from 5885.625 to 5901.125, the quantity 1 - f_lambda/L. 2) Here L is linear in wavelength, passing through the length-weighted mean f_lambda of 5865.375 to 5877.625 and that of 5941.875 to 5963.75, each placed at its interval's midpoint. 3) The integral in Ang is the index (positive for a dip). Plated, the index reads 2.6 Ang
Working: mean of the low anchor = 20.2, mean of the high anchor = 19.4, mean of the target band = 16.6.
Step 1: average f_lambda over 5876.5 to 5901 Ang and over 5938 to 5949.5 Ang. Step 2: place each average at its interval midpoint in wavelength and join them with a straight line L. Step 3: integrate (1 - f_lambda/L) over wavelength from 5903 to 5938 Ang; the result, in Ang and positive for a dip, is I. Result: -1.19 Ang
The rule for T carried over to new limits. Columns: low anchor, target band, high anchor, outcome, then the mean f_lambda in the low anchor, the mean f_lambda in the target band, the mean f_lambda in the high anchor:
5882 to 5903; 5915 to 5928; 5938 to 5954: -0.5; 17.3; 19.3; 19.7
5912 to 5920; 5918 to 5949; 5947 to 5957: -0.8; 18.8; 19.5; 19.3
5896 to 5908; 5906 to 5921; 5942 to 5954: -0.3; 18.4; 19.1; 19.7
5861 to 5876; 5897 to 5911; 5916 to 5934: 0.6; 20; 18.7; 19.3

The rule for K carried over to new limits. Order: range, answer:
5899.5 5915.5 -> 19.2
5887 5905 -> 16.9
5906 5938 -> 19.4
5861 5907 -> 18.6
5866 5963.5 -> 19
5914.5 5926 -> 19.2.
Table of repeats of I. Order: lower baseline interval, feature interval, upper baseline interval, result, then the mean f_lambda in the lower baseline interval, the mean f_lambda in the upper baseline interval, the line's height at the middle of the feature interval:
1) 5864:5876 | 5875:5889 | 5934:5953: 0.8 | 20.1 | 19.7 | 20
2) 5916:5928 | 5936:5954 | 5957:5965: -0.3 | 19.3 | 19.5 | 19.4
